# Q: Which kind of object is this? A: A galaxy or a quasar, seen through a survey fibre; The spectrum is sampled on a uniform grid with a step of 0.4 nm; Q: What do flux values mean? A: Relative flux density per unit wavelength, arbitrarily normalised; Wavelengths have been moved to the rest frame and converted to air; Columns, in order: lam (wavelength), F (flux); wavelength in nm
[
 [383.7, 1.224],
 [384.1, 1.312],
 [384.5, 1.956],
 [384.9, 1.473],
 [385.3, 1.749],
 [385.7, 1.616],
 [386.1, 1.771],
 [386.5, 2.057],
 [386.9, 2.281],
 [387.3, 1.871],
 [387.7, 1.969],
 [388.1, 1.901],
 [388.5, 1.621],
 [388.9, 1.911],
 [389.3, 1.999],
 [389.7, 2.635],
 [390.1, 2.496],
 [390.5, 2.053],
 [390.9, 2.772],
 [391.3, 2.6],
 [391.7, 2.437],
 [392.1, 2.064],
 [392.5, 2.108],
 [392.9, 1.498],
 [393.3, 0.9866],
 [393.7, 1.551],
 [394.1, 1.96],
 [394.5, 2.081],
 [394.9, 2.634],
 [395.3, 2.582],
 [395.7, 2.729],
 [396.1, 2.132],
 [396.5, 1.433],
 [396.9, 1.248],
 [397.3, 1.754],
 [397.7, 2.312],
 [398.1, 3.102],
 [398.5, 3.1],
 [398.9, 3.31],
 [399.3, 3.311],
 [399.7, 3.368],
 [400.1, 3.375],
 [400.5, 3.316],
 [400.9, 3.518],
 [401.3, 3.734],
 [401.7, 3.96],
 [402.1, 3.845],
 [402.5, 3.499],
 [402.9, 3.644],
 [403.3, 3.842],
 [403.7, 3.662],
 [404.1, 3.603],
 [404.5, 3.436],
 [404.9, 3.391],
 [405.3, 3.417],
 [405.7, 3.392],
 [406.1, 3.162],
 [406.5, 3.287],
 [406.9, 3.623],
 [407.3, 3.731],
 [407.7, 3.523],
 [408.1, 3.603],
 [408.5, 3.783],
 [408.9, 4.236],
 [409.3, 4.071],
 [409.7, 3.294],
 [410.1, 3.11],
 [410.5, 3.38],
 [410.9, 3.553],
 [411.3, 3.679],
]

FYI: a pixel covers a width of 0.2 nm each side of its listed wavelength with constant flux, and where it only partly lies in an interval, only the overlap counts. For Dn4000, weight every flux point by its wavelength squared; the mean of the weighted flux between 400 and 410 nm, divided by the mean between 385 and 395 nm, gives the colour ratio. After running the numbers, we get 1.93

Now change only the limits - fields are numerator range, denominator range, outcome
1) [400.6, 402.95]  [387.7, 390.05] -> 1.93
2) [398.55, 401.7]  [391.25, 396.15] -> 1.70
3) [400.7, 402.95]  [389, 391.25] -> 1.65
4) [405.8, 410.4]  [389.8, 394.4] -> 1.88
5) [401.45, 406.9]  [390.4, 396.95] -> 1.81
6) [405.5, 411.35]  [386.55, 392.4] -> 1.79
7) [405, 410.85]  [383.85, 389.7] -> 2.14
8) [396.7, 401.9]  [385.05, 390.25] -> 1.63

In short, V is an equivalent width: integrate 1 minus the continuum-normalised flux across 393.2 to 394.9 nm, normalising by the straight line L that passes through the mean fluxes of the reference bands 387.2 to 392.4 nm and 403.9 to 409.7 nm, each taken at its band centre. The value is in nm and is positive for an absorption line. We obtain 0.50 nm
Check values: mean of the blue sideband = 2.18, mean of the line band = 1.8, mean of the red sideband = 3.58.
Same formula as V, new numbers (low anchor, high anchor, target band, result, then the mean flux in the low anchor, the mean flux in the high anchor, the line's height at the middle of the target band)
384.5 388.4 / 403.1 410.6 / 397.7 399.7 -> -0.18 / 1.85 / 3.56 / 2.88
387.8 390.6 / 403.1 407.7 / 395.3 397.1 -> 0.48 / 2.08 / 3.51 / 2.7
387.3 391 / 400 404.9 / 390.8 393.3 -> 0.31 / 2.12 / 3.62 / 2.45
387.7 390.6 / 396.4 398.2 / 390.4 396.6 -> -0.34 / 2.08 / 1.94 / 2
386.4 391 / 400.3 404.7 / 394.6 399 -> 0.95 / 2.12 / 3.64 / 3.01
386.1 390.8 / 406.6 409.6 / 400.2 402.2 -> -0.30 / 2.07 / 3.76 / 3.17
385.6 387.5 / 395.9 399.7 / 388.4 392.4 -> -0.29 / 1.94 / 2.46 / 2.12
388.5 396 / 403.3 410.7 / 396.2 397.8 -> 0.57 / 2.16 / 3.55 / 2.6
